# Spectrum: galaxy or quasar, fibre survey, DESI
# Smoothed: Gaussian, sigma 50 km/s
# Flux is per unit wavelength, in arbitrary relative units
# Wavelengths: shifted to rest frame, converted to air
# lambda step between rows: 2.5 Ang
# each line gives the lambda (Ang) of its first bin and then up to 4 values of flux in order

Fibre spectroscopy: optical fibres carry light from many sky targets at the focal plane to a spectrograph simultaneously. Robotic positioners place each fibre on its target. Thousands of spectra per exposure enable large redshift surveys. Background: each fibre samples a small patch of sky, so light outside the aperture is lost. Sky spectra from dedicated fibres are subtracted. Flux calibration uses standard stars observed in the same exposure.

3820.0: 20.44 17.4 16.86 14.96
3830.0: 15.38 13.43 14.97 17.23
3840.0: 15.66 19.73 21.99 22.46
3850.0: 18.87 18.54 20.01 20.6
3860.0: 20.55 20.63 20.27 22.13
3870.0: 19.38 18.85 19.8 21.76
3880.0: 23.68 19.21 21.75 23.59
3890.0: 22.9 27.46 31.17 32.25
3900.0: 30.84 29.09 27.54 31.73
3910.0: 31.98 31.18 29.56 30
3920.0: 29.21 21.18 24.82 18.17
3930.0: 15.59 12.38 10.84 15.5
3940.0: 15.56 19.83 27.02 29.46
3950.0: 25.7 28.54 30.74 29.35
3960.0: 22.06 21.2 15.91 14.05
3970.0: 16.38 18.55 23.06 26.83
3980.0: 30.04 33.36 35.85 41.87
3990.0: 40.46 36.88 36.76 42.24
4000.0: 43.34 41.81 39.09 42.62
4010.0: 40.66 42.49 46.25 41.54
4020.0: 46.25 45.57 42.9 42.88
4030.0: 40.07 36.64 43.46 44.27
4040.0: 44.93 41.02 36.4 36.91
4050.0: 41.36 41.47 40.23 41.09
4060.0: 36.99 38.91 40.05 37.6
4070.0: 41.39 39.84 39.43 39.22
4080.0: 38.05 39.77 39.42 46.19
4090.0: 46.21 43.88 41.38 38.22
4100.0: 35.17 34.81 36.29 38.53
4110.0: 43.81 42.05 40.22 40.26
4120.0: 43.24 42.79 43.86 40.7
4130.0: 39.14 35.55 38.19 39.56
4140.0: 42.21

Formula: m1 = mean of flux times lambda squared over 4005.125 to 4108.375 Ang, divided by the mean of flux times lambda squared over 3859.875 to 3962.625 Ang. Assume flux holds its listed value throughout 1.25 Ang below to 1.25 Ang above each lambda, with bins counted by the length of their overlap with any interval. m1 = 1.83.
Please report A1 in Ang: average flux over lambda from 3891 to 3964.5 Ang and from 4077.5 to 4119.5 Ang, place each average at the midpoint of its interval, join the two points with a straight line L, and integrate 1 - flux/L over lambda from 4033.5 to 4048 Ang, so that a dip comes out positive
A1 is -2.6 Ang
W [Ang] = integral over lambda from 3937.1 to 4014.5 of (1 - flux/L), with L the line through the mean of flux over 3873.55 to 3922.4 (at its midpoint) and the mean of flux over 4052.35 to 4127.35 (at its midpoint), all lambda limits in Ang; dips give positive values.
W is 5.8 Ang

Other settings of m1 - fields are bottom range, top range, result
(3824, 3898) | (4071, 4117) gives 2.21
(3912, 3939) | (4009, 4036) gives 2.10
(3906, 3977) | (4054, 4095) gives 1.89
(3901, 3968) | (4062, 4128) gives 1.84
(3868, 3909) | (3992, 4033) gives 1.78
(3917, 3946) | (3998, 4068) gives 2.21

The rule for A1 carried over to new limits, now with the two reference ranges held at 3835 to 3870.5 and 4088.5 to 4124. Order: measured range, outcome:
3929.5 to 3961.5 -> 6.55 Ang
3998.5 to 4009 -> -3.13 Ang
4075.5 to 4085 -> -0.17 Ang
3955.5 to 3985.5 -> 5.80 Ang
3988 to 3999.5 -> -3.03 Ang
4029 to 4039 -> -1.91 Ang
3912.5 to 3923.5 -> -1.33 Ang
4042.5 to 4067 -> -2.02 Ang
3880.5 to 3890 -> 0.22 Ang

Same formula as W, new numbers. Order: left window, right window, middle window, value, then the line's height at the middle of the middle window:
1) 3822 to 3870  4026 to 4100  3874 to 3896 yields -0.9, 22.5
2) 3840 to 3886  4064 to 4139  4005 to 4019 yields -4.1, 32.8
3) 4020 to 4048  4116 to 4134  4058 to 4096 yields 0.6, 41.3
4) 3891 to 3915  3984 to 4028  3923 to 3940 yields 8.6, 33.4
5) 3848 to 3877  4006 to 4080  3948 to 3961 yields 1.4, 30.8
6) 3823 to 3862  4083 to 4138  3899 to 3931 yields -4.0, 24.2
